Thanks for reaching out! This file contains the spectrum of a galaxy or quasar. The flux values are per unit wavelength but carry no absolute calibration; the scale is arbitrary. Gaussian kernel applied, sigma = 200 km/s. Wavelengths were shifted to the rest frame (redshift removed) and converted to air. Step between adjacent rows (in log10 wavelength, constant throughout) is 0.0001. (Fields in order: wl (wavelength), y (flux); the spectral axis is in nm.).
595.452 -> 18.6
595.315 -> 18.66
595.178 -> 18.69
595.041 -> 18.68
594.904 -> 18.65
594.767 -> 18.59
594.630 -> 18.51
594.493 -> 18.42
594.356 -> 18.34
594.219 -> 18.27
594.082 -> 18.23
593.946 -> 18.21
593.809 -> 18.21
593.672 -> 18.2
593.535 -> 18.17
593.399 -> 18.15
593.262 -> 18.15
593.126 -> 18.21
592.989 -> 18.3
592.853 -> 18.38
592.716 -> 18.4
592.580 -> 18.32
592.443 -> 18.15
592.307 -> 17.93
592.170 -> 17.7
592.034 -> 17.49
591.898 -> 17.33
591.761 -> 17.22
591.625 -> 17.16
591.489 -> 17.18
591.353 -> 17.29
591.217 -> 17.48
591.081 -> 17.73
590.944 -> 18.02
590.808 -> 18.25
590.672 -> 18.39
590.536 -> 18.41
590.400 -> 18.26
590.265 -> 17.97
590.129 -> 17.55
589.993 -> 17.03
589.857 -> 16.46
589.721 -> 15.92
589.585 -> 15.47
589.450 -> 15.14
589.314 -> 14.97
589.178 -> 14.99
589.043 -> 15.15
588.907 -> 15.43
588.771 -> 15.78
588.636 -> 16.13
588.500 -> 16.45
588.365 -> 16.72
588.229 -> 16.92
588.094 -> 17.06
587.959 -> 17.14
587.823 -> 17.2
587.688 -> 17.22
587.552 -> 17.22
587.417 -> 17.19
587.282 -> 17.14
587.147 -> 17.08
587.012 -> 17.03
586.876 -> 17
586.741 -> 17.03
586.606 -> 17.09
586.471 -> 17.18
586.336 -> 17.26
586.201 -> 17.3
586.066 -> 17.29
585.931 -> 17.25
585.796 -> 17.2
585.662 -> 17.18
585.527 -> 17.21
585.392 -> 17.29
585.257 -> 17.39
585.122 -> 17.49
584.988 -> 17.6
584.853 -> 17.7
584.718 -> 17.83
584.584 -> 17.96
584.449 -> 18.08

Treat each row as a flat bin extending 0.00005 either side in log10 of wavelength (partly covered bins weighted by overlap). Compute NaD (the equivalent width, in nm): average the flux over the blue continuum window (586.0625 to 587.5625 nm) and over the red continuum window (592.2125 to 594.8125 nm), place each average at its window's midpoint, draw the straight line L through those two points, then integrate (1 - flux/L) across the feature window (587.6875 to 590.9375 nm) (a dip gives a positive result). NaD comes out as 0.16 nm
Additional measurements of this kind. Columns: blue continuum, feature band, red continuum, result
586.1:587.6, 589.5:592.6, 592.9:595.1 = 0.062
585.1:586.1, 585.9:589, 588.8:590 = -0.088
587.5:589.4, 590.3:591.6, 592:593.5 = -0.039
